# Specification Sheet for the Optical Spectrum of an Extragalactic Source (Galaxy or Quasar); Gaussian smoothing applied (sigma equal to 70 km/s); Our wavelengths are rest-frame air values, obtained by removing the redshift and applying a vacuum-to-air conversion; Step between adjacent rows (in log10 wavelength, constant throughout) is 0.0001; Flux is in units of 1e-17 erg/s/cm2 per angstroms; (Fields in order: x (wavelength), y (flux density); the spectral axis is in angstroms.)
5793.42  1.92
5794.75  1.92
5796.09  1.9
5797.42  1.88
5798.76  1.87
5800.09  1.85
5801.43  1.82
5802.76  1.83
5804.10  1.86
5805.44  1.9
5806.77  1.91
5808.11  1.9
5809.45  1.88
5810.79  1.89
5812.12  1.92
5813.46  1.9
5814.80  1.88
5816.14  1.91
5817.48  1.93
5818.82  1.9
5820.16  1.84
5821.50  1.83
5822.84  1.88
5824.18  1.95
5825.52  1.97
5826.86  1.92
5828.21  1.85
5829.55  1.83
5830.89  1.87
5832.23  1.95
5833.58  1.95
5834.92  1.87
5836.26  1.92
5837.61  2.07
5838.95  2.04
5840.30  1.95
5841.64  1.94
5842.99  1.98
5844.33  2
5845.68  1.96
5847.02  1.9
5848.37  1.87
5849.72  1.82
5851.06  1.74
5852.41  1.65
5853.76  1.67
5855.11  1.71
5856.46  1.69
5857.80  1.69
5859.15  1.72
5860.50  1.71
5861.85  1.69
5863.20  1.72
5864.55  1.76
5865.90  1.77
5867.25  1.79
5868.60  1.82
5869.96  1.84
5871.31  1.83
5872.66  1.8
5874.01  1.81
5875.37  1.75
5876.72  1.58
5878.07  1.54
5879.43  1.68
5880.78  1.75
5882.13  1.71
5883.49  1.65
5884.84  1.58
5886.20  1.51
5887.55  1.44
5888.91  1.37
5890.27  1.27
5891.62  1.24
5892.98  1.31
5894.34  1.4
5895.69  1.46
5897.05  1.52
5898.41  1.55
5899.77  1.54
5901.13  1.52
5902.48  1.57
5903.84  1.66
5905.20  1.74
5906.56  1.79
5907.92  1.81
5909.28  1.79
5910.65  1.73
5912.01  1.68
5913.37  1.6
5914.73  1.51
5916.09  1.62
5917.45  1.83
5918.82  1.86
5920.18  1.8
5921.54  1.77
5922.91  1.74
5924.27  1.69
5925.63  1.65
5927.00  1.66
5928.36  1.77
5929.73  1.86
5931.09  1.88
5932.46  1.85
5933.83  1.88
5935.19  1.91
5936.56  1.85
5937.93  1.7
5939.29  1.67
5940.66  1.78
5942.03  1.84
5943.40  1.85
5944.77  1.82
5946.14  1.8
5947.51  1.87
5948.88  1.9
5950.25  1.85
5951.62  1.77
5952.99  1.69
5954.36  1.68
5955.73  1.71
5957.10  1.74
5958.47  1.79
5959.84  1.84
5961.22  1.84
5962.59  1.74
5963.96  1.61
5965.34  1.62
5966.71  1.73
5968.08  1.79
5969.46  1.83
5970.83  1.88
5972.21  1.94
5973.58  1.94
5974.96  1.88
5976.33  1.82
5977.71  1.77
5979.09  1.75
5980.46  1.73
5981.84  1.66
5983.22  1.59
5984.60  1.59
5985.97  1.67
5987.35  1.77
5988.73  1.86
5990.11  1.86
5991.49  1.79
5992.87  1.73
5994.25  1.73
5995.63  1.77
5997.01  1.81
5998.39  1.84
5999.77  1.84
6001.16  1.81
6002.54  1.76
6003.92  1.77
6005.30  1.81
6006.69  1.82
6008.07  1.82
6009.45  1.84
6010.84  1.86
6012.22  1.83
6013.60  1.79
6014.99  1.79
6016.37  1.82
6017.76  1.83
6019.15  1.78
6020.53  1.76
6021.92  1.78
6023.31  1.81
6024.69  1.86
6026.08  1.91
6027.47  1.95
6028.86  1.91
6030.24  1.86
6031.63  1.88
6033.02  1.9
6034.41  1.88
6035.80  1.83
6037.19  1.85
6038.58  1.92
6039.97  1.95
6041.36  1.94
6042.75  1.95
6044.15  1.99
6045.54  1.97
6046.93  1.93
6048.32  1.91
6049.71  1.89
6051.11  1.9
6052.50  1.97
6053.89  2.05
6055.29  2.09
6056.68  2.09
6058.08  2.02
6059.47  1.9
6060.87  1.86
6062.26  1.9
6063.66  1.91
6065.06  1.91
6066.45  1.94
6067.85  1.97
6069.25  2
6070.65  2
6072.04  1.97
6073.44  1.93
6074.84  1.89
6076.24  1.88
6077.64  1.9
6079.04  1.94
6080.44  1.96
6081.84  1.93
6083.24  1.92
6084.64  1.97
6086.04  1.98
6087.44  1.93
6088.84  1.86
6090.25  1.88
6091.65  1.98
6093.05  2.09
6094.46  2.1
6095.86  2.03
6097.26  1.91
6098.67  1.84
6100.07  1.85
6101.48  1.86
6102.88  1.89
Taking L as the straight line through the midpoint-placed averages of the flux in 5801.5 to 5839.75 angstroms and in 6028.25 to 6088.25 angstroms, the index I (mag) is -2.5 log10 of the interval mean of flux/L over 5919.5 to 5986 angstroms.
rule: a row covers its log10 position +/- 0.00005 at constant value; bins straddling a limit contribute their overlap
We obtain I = 0.086 mag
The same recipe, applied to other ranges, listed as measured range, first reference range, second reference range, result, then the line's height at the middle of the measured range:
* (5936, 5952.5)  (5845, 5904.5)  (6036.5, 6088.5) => -0.03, 1.76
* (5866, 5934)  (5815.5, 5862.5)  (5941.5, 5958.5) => 0.10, 1.82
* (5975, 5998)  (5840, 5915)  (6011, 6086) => 0.05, 1.83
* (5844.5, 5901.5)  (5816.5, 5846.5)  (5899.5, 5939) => 0.11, 1.84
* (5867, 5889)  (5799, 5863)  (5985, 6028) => 0.11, 1.85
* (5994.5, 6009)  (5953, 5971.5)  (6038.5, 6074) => 0.02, 1.84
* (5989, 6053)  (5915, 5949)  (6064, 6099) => 0.02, 1.88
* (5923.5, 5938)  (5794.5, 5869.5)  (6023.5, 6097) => 0.06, 1.89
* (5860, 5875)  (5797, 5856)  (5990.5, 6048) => 0.06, 1.88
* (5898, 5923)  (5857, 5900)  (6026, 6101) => -0.01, 1.67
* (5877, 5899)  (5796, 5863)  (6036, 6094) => 0.25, 1.89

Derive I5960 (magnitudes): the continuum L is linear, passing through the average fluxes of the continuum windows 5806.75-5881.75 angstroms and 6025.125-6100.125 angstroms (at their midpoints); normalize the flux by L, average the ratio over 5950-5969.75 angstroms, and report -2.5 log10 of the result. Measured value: 0.09 mag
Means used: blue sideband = 1.84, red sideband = 1.94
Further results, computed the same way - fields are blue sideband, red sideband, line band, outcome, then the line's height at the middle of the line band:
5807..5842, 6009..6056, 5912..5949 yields 0.08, 1.9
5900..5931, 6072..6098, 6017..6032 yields 0.01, 1.86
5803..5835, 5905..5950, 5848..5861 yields 0.08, 1.86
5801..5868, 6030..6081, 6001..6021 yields 0.07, 1.92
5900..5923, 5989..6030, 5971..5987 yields 0.01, 1.78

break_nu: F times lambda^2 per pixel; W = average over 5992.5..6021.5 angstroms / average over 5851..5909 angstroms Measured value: 1.1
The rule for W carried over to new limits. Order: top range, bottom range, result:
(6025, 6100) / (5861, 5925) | 1.25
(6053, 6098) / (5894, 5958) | 1.19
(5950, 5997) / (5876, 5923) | 1.13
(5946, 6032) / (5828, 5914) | 1.09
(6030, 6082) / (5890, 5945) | 1.20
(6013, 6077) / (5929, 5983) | 1.10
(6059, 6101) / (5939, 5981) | 1.13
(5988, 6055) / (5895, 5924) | 1.15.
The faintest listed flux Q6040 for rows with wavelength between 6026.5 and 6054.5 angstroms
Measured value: 1.83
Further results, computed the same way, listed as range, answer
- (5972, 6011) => 1.59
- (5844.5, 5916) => 1.24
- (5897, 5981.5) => 1.51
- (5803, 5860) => 1.65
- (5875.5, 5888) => 1.44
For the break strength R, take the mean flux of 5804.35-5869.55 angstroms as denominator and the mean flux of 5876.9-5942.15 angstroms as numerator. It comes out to 0.89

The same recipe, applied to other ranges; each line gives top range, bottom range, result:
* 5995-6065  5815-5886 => 1.03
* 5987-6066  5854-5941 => 1.12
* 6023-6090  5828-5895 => 1.11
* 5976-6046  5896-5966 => 1.05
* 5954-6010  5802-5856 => 0.94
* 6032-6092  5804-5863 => 1.04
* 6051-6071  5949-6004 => 1.11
